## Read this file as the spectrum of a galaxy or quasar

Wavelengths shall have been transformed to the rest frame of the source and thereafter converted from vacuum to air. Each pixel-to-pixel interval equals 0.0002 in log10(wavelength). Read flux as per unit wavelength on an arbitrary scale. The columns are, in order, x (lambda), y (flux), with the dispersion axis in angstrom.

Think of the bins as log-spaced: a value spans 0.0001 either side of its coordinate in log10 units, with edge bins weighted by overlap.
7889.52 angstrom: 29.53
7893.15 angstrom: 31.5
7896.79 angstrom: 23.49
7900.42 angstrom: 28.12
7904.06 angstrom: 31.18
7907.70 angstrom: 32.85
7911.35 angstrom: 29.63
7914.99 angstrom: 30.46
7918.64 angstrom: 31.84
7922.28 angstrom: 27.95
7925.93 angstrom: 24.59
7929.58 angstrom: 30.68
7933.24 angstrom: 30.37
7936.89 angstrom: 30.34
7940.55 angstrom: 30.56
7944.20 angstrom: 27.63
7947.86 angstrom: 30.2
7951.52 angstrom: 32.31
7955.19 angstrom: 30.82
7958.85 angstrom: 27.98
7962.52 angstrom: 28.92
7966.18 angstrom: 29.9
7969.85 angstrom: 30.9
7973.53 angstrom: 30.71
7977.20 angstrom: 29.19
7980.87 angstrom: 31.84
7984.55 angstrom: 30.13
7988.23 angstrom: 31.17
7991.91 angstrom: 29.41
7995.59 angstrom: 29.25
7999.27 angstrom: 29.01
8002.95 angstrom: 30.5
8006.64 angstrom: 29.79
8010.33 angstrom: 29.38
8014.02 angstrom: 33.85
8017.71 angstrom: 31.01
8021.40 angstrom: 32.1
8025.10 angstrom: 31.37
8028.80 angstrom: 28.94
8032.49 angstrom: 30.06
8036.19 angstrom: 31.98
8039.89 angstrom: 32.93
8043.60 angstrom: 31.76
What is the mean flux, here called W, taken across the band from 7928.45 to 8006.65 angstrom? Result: 30.1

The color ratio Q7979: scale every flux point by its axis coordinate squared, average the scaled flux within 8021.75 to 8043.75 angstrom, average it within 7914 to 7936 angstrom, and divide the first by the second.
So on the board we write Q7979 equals 1.09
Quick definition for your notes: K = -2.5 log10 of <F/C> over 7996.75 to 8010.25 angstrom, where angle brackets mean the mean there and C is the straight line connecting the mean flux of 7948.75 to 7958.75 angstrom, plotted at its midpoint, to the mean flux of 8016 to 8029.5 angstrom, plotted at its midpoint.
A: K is 0.04 mag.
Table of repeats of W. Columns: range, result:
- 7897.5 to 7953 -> 29.8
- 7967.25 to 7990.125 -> 30.6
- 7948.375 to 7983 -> 30.3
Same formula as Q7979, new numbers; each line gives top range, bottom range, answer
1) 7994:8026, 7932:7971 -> 1.04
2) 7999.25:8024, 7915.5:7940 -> 1.07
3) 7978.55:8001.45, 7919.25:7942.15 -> 1.05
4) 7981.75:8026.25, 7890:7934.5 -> 1.07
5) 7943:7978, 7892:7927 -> 1.04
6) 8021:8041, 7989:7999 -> 1.06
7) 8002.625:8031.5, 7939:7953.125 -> 1.04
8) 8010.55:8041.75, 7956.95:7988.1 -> 1.06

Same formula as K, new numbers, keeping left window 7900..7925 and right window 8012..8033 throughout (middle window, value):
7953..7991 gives 0.02 mag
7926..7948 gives 0.03 mag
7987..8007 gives 0.04 mag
